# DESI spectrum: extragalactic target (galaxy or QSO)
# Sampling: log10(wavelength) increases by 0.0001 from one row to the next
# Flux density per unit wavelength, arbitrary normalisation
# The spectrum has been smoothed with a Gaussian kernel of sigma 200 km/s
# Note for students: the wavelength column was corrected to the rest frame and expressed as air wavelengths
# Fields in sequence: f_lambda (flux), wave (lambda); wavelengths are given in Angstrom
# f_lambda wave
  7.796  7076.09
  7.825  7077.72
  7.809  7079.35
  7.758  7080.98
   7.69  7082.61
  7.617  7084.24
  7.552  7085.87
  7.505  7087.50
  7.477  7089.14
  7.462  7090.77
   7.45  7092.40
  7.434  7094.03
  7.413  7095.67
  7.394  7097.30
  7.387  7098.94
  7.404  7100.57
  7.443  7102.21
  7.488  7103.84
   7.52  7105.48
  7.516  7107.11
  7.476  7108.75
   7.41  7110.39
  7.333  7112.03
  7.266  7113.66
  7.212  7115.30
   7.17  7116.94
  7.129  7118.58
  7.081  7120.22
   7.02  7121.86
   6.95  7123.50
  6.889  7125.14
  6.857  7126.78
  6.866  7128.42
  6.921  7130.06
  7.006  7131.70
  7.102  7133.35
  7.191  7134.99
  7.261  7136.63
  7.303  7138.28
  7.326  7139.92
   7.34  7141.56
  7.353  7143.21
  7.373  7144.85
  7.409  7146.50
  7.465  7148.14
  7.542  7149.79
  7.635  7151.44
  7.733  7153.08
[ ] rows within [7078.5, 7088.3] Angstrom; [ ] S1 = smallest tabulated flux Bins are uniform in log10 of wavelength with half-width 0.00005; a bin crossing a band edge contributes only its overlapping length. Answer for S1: 7.505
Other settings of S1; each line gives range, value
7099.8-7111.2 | 7.404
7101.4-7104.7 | 7.443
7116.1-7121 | 7.081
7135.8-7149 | 7.261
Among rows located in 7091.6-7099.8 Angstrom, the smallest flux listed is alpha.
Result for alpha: 7.387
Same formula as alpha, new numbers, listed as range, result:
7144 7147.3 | 7.373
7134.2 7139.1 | 7.191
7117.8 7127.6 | 6.857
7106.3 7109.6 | 7.476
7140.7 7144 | 7.34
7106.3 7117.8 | 7.17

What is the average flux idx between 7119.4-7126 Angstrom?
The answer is 6.98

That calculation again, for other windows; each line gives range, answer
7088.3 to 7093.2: 7.46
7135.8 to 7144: 7.32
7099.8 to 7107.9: 7.48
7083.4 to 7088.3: 7.57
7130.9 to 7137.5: 7.13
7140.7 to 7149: 7.39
